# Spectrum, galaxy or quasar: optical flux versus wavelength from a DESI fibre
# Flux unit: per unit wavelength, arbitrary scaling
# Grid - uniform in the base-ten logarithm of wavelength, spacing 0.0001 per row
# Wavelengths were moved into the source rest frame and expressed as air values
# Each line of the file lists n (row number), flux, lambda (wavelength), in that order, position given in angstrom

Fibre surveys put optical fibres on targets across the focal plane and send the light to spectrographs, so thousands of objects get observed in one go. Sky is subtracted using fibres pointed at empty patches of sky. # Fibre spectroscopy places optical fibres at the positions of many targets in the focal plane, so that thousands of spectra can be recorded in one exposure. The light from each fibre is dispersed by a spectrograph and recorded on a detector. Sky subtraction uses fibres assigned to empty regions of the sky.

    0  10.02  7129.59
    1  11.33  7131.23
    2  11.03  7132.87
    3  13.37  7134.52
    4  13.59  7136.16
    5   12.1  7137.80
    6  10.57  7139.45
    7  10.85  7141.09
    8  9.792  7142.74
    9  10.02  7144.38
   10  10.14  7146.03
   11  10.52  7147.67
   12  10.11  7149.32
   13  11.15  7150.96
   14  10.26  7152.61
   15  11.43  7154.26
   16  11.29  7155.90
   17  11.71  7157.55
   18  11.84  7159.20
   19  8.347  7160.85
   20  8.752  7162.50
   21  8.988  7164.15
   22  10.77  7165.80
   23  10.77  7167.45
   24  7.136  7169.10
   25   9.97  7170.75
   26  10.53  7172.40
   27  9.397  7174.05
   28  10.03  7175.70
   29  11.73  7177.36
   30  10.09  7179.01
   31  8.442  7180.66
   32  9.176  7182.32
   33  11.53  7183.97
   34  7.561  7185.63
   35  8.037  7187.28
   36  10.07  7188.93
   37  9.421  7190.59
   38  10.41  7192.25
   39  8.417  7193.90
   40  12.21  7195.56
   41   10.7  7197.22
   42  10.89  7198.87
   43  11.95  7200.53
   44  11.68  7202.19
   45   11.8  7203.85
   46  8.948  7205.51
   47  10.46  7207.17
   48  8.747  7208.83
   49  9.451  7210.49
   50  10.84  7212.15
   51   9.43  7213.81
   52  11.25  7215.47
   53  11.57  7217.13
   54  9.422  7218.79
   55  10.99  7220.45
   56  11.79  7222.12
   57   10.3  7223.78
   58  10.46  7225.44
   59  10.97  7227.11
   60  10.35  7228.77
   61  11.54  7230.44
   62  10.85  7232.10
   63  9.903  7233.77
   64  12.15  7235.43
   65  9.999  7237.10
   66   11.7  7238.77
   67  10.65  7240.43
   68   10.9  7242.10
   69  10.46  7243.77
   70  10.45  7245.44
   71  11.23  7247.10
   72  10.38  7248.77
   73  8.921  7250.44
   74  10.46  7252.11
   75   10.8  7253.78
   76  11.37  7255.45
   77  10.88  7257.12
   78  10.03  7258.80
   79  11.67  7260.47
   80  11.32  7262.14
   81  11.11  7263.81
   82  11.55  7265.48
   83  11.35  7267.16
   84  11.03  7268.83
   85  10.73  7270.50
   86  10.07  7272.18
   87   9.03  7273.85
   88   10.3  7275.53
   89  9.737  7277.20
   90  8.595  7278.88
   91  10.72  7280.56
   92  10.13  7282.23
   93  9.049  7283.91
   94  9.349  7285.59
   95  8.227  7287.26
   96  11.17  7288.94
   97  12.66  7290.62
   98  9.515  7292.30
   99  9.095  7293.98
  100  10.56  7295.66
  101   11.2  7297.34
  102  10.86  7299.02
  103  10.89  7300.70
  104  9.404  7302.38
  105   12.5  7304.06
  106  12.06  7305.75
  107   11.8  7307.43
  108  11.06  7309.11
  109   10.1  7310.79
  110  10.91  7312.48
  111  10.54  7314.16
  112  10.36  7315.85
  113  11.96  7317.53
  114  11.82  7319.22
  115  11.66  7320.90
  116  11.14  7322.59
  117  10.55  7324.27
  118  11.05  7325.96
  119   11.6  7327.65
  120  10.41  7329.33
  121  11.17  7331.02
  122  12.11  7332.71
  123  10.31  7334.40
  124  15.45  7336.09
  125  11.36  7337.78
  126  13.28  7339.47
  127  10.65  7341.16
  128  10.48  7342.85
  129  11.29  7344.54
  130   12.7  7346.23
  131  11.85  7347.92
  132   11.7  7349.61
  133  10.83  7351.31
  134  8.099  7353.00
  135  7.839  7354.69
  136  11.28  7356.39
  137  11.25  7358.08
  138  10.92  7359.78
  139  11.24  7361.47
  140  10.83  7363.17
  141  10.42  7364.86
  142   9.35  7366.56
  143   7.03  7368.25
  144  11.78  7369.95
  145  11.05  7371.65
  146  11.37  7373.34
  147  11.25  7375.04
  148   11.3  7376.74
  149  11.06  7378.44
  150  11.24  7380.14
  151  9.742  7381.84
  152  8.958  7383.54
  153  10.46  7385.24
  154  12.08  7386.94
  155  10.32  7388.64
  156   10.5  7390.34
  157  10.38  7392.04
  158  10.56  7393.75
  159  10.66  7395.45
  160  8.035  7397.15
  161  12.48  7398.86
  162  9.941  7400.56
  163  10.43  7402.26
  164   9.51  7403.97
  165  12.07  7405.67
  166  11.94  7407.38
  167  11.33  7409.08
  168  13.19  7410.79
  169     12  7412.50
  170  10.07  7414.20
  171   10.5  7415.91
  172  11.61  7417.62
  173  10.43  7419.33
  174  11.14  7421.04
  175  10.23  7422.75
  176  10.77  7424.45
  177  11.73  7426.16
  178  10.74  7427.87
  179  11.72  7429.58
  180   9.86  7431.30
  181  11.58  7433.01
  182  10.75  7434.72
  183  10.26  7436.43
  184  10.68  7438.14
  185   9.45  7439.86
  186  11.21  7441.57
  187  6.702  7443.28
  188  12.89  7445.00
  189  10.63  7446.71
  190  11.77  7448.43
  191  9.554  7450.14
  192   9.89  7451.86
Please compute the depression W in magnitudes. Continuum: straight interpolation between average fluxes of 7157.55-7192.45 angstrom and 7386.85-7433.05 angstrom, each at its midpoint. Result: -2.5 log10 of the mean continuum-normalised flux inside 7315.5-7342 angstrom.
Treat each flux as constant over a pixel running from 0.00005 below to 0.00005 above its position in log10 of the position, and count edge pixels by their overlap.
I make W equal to -0.11 mag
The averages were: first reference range 9.7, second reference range 10.9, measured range 11.6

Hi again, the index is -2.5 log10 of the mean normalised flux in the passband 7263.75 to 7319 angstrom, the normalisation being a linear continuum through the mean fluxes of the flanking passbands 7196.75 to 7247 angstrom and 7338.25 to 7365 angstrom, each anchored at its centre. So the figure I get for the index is 0.03 mag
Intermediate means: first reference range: 10.7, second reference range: 10.9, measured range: 10.5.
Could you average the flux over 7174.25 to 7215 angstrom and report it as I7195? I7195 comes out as 10.1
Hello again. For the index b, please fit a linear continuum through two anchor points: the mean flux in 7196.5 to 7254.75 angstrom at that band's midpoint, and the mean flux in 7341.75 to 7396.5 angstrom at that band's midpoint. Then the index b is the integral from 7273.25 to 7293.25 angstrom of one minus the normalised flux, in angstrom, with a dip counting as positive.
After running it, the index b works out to 1.4 angstrom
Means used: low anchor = 10.6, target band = 9.88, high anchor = 10.6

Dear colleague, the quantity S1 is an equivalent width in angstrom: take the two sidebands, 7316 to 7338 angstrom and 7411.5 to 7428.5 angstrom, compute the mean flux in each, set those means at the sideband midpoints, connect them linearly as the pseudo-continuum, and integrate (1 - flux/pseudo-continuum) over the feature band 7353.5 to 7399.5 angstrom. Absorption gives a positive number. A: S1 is 3.1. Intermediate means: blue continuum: 11.6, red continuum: 10.9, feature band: 10.5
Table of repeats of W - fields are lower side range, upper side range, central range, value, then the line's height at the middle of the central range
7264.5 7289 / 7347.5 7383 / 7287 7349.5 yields -0.096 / 10.3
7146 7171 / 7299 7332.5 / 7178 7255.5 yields 0.015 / 10.5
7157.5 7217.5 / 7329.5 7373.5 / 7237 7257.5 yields -0.027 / 10.4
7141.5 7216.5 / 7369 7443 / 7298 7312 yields -0.057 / 10.5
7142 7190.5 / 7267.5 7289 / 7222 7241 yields -0.101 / 9.9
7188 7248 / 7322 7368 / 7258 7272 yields -0.029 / 10.8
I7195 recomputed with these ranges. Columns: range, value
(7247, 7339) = 10.8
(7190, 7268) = 10.7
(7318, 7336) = 11.4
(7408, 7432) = 11.1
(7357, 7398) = 10.5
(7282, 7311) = 10.6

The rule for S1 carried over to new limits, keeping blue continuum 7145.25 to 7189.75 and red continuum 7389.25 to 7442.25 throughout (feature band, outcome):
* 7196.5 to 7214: -0.6 angstrom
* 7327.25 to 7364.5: -2.1 angstrom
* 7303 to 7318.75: -1.2 angstrom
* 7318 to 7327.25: -0.7 angstrom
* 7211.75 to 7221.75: -0.5 angstrom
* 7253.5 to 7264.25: -0.8 angstrom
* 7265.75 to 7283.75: 0.3 angstrom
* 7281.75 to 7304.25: 0.3 angstrom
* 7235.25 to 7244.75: -0.6 angstrom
